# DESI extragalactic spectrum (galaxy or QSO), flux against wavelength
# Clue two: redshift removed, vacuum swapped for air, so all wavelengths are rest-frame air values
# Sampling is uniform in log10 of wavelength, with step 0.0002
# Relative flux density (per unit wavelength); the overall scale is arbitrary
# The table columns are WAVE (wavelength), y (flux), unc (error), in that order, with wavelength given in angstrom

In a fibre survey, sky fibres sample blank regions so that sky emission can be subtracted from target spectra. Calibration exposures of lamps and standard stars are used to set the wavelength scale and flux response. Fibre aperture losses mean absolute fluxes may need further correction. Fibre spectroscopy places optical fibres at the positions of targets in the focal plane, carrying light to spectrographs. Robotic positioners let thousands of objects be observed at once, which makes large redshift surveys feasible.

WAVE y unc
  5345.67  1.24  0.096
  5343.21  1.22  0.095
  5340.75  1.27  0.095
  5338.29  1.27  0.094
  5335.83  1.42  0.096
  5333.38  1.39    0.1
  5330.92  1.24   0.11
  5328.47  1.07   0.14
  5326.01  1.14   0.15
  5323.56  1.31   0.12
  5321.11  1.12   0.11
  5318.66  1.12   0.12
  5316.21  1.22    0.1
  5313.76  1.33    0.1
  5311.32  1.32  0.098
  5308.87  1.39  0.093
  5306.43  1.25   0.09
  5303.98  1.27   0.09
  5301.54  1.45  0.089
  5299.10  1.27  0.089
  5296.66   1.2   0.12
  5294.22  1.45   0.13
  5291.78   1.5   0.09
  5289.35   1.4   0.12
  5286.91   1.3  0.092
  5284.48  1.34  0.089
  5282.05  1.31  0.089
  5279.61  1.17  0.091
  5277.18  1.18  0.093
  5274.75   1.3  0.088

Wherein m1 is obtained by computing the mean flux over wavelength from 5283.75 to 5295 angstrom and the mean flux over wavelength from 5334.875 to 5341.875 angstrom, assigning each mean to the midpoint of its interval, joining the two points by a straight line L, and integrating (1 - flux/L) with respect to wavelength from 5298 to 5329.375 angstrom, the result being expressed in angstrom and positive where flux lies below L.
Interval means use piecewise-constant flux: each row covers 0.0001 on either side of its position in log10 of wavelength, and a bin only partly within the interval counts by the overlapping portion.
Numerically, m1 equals 2.5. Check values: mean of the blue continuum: 1.4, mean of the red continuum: 1.32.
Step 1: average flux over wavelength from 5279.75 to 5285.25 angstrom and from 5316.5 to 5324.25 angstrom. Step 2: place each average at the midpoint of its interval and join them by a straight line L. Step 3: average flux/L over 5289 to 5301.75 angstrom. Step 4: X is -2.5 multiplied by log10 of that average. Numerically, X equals -0.10 mag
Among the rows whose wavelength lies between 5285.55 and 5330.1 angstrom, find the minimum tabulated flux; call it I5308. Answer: 1.07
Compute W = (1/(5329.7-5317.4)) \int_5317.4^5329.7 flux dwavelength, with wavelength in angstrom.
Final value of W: 1.15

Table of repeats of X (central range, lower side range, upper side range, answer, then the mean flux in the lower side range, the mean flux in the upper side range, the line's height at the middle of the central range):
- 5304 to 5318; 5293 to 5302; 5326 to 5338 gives 0.012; 1.33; 1.26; 1.31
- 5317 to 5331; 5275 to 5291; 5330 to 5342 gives 0.132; 1.29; 1.32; 1.31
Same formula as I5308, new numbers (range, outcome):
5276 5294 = 1.17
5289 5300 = 1.2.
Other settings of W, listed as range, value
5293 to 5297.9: 1.32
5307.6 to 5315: 1.35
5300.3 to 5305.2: 1.36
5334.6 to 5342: 1.32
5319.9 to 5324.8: 1.22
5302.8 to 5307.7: 1.26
